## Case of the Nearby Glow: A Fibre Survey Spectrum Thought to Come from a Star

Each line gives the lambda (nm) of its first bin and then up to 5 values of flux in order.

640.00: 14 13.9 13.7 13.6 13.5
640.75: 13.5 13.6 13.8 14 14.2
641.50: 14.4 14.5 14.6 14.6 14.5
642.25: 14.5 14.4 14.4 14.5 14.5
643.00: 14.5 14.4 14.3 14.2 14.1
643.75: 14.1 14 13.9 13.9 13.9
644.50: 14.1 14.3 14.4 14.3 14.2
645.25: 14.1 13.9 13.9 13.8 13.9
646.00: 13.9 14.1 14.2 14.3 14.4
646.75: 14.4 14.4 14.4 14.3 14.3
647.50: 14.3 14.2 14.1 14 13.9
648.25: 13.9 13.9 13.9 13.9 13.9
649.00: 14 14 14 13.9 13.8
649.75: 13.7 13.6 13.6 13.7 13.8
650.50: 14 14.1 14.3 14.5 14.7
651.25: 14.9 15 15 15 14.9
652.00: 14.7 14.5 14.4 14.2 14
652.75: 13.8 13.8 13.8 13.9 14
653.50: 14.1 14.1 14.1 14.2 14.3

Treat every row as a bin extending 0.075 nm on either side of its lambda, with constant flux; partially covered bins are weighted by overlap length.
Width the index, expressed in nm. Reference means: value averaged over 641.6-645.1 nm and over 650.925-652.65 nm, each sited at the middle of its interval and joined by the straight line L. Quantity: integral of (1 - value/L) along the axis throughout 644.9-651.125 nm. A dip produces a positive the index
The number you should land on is 0.19 nm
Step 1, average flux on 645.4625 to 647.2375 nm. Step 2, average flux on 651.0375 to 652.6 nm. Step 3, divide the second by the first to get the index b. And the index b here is 1.04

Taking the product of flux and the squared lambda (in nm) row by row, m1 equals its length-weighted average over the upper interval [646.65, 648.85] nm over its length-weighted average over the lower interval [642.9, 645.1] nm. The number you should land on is 1.01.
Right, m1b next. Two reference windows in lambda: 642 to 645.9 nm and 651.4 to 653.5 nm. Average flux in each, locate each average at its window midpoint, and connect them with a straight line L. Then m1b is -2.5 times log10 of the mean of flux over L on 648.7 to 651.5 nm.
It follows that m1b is 0.02 mag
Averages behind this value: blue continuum 14.2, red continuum 14.3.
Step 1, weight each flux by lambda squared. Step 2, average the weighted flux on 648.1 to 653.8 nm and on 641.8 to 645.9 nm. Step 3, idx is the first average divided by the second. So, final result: 1.02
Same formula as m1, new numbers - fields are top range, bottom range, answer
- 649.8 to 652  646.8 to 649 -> 1.03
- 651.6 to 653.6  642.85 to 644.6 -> 1.04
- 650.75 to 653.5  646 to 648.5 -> 1.03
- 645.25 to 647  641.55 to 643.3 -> 0.99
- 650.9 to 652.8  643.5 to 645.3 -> 1.06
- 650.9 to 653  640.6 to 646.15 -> 1.05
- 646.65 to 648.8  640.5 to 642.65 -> 1.02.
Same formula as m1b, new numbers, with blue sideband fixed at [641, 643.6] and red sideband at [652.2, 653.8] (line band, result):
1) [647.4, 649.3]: 0.01 mag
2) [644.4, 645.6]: 0.01 mag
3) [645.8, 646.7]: 0.01 mag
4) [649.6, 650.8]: 0.02 mag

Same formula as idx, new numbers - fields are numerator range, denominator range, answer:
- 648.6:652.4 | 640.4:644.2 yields 1.03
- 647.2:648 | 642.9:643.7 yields 1.01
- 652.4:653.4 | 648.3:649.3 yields 1.01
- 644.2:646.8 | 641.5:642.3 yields 0.98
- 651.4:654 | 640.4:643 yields 1.04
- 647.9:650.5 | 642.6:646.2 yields 0.99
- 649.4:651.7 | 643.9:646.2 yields 1.03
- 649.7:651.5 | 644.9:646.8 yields 1.02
